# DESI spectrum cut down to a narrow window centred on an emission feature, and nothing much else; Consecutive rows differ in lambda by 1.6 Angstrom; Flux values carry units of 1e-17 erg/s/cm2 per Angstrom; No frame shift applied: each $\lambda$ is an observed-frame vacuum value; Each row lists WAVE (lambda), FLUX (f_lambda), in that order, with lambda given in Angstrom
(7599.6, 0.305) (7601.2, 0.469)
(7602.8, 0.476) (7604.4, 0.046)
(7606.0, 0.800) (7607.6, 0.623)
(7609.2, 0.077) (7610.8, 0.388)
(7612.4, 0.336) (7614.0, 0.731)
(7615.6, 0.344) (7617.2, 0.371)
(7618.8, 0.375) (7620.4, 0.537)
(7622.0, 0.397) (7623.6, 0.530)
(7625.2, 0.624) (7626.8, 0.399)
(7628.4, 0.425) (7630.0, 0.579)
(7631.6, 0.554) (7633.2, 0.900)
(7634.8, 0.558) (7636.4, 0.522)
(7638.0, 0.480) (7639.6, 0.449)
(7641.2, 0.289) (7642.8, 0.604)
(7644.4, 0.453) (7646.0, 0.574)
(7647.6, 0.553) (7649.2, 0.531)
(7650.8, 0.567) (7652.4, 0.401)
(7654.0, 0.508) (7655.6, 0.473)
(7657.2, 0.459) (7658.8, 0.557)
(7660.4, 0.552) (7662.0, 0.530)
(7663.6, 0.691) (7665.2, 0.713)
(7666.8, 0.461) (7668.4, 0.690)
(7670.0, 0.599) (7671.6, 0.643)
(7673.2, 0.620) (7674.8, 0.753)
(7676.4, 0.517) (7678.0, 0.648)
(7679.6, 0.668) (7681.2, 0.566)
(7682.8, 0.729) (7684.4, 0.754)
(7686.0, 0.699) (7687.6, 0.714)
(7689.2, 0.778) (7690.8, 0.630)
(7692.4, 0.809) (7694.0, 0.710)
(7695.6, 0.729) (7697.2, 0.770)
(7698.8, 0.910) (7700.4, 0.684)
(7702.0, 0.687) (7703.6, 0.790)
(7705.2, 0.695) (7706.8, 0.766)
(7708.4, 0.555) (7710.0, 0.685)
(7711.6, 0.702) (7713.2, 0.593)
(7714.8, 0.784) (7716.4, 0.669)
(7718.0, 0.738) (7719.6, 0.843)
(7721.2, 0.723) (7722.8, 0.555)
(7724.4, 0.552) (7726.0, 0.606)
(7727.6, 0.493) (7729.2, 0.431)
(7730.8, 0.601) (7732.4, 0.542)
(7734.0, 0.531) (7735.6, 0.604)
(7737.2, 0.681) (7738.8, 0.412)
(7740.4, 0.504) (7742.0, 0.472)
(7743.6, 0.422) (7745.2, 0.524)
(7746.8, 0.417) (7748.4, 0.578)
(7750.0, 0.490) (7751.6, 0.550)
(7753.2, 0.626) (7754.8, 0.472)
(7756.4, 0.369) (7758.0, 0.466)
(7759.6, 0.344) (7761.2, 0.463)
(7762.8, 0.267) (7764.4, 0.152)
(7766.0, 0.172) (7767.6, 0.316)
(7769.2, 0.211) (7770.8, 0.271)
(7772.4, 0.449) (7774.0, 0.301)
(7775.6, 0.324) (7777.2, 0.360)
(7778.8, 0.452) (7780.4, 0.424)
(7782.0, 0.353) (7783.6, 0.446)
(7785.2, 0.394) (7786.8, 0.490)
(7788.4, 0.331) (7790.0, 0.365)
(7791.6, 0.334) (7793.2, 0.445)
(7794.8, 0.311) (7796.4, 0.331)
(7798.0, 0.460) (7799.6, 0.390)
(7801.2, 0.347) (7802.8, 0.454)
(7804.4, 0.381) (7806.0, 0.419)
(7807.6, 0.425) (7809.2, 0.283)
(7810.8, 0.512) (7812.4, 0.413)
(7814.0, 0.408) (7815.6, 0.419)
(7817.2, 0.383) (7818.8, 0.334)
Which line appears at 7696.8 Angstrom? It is C IV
